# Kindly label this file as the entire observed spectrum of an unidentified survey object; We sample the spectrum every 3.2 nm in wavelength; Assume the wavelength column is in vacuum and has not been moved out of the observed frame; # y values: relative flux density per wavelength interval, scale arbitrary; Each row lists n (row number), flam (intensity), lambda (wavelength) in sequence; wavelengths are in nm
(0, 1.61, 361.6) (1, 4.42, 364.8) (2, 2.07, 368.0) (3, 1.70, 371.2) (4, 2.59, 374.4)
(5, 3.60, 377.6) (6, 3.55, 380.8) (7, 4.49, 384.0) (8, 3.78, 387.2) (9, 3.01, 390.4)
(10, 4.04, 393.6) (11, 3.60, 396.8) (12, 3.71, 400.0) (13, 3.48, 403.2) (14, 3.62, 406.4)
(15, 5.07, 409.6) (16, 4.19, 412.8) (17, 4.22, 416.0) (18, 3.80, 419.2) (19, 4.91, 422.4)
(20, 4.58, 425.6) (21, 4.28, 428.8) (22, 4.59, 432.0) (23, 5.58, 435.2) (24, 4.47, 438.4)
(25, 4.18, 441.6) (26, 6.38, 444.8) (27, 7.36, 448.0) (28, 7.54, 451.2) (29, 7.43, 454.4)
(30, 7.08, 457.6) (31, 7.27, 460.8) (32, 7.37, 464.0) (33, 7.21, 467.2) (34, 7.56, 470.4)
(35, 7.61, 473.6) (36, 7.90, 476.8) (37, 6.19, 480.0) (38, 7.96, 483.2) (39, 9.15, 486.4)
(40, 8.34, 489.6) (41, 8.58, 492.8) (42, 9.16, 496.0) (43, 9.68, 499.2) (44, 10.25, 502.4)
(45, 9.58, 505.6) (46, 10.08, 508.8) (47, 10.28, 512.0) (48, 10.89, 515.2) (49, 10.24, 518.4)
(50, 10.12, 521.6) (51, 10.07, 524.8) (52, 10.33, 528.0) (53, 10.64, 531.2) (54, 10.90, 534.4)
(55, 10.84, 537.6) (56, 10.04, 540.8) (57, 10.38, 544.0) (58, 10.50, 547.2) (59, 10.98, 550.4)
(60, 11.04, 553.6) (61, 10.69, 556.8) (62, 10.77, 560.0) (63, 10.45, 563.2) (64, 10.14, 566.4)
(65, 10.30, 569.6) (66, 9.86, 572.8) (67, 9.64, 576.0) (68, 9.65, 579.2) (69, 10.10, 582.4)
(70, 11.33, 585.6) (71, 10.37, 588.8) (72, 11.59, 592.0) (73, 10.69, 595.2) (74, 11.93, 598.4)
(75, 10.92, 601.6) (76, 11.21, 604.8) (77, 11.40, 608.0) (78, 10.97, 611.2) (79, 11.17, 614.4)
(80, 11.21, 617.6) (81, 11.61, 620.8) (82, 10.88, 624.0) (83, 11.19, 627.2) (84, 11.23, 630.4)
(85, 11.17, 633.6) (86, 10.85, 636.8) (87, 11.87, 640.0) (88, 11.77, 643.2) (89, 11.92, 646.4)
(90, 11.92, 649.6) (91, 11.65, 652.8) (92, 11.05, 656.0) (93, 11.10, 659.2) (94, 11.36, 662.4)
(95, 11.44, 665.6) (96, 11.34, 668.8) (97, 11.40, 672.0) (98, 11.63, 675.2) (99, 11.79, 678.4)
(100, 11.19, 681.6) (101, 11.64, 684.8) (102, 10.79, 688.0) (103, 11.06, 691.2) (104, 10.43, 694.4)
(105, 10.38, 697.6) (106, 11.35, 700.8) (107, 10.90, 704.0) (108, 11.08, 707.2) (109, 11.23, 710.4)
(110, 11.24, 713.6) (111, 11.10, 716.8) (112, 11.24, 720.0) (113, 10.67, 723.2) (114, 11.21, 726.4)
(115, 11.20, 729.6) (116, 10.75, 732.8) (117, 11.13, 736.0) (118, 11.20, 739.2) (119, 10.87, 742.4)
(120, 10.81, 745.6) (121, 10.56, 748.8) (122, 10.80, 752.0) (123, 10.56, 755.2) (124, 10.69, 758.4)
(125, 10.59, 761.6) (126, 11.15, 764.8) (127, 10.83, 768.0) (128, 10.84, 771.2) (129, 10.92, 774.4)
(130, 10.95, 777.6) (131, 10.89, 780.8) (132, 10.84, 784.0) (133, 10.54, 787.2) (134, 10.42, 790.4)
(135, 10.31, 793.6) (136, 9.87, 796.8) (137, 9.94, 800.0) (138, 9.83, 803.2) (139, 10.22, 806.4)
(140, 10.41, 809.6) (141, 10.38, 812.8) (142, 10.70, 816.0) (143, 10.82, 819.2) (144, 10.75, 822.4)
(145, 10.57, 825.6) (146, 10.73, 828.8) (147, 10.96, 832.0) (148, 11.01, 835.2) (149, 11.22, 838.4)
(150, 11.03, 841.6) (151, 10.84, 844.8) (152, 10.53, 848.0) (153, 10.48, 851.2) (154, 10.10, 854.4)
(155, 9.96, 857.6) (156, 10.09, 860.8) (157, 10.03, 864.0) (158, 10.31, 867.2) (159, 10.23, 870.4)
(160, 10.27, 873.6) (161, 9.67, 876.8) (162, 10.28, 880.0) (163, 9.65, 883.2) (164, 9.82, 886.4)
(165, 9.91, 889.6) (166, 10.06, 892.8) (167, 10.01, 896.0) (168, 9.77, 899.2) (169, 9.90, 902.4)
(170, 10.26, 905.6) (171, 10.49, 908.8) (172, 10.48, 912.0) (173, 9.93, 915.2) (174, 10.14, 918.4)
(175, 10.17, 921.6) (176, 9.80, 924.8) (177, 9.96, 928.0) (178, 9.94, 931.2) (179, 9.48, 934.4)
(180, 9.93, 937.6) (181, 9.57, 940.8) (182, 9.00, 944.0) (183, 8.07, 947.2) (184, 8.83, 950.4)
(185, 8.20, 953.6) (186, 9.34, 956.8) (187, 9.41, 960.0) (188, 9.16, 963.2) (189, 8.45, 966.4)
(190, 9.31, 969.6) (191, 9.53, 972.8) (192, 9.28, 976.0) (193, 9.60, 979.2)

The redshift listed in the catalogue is 0.115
